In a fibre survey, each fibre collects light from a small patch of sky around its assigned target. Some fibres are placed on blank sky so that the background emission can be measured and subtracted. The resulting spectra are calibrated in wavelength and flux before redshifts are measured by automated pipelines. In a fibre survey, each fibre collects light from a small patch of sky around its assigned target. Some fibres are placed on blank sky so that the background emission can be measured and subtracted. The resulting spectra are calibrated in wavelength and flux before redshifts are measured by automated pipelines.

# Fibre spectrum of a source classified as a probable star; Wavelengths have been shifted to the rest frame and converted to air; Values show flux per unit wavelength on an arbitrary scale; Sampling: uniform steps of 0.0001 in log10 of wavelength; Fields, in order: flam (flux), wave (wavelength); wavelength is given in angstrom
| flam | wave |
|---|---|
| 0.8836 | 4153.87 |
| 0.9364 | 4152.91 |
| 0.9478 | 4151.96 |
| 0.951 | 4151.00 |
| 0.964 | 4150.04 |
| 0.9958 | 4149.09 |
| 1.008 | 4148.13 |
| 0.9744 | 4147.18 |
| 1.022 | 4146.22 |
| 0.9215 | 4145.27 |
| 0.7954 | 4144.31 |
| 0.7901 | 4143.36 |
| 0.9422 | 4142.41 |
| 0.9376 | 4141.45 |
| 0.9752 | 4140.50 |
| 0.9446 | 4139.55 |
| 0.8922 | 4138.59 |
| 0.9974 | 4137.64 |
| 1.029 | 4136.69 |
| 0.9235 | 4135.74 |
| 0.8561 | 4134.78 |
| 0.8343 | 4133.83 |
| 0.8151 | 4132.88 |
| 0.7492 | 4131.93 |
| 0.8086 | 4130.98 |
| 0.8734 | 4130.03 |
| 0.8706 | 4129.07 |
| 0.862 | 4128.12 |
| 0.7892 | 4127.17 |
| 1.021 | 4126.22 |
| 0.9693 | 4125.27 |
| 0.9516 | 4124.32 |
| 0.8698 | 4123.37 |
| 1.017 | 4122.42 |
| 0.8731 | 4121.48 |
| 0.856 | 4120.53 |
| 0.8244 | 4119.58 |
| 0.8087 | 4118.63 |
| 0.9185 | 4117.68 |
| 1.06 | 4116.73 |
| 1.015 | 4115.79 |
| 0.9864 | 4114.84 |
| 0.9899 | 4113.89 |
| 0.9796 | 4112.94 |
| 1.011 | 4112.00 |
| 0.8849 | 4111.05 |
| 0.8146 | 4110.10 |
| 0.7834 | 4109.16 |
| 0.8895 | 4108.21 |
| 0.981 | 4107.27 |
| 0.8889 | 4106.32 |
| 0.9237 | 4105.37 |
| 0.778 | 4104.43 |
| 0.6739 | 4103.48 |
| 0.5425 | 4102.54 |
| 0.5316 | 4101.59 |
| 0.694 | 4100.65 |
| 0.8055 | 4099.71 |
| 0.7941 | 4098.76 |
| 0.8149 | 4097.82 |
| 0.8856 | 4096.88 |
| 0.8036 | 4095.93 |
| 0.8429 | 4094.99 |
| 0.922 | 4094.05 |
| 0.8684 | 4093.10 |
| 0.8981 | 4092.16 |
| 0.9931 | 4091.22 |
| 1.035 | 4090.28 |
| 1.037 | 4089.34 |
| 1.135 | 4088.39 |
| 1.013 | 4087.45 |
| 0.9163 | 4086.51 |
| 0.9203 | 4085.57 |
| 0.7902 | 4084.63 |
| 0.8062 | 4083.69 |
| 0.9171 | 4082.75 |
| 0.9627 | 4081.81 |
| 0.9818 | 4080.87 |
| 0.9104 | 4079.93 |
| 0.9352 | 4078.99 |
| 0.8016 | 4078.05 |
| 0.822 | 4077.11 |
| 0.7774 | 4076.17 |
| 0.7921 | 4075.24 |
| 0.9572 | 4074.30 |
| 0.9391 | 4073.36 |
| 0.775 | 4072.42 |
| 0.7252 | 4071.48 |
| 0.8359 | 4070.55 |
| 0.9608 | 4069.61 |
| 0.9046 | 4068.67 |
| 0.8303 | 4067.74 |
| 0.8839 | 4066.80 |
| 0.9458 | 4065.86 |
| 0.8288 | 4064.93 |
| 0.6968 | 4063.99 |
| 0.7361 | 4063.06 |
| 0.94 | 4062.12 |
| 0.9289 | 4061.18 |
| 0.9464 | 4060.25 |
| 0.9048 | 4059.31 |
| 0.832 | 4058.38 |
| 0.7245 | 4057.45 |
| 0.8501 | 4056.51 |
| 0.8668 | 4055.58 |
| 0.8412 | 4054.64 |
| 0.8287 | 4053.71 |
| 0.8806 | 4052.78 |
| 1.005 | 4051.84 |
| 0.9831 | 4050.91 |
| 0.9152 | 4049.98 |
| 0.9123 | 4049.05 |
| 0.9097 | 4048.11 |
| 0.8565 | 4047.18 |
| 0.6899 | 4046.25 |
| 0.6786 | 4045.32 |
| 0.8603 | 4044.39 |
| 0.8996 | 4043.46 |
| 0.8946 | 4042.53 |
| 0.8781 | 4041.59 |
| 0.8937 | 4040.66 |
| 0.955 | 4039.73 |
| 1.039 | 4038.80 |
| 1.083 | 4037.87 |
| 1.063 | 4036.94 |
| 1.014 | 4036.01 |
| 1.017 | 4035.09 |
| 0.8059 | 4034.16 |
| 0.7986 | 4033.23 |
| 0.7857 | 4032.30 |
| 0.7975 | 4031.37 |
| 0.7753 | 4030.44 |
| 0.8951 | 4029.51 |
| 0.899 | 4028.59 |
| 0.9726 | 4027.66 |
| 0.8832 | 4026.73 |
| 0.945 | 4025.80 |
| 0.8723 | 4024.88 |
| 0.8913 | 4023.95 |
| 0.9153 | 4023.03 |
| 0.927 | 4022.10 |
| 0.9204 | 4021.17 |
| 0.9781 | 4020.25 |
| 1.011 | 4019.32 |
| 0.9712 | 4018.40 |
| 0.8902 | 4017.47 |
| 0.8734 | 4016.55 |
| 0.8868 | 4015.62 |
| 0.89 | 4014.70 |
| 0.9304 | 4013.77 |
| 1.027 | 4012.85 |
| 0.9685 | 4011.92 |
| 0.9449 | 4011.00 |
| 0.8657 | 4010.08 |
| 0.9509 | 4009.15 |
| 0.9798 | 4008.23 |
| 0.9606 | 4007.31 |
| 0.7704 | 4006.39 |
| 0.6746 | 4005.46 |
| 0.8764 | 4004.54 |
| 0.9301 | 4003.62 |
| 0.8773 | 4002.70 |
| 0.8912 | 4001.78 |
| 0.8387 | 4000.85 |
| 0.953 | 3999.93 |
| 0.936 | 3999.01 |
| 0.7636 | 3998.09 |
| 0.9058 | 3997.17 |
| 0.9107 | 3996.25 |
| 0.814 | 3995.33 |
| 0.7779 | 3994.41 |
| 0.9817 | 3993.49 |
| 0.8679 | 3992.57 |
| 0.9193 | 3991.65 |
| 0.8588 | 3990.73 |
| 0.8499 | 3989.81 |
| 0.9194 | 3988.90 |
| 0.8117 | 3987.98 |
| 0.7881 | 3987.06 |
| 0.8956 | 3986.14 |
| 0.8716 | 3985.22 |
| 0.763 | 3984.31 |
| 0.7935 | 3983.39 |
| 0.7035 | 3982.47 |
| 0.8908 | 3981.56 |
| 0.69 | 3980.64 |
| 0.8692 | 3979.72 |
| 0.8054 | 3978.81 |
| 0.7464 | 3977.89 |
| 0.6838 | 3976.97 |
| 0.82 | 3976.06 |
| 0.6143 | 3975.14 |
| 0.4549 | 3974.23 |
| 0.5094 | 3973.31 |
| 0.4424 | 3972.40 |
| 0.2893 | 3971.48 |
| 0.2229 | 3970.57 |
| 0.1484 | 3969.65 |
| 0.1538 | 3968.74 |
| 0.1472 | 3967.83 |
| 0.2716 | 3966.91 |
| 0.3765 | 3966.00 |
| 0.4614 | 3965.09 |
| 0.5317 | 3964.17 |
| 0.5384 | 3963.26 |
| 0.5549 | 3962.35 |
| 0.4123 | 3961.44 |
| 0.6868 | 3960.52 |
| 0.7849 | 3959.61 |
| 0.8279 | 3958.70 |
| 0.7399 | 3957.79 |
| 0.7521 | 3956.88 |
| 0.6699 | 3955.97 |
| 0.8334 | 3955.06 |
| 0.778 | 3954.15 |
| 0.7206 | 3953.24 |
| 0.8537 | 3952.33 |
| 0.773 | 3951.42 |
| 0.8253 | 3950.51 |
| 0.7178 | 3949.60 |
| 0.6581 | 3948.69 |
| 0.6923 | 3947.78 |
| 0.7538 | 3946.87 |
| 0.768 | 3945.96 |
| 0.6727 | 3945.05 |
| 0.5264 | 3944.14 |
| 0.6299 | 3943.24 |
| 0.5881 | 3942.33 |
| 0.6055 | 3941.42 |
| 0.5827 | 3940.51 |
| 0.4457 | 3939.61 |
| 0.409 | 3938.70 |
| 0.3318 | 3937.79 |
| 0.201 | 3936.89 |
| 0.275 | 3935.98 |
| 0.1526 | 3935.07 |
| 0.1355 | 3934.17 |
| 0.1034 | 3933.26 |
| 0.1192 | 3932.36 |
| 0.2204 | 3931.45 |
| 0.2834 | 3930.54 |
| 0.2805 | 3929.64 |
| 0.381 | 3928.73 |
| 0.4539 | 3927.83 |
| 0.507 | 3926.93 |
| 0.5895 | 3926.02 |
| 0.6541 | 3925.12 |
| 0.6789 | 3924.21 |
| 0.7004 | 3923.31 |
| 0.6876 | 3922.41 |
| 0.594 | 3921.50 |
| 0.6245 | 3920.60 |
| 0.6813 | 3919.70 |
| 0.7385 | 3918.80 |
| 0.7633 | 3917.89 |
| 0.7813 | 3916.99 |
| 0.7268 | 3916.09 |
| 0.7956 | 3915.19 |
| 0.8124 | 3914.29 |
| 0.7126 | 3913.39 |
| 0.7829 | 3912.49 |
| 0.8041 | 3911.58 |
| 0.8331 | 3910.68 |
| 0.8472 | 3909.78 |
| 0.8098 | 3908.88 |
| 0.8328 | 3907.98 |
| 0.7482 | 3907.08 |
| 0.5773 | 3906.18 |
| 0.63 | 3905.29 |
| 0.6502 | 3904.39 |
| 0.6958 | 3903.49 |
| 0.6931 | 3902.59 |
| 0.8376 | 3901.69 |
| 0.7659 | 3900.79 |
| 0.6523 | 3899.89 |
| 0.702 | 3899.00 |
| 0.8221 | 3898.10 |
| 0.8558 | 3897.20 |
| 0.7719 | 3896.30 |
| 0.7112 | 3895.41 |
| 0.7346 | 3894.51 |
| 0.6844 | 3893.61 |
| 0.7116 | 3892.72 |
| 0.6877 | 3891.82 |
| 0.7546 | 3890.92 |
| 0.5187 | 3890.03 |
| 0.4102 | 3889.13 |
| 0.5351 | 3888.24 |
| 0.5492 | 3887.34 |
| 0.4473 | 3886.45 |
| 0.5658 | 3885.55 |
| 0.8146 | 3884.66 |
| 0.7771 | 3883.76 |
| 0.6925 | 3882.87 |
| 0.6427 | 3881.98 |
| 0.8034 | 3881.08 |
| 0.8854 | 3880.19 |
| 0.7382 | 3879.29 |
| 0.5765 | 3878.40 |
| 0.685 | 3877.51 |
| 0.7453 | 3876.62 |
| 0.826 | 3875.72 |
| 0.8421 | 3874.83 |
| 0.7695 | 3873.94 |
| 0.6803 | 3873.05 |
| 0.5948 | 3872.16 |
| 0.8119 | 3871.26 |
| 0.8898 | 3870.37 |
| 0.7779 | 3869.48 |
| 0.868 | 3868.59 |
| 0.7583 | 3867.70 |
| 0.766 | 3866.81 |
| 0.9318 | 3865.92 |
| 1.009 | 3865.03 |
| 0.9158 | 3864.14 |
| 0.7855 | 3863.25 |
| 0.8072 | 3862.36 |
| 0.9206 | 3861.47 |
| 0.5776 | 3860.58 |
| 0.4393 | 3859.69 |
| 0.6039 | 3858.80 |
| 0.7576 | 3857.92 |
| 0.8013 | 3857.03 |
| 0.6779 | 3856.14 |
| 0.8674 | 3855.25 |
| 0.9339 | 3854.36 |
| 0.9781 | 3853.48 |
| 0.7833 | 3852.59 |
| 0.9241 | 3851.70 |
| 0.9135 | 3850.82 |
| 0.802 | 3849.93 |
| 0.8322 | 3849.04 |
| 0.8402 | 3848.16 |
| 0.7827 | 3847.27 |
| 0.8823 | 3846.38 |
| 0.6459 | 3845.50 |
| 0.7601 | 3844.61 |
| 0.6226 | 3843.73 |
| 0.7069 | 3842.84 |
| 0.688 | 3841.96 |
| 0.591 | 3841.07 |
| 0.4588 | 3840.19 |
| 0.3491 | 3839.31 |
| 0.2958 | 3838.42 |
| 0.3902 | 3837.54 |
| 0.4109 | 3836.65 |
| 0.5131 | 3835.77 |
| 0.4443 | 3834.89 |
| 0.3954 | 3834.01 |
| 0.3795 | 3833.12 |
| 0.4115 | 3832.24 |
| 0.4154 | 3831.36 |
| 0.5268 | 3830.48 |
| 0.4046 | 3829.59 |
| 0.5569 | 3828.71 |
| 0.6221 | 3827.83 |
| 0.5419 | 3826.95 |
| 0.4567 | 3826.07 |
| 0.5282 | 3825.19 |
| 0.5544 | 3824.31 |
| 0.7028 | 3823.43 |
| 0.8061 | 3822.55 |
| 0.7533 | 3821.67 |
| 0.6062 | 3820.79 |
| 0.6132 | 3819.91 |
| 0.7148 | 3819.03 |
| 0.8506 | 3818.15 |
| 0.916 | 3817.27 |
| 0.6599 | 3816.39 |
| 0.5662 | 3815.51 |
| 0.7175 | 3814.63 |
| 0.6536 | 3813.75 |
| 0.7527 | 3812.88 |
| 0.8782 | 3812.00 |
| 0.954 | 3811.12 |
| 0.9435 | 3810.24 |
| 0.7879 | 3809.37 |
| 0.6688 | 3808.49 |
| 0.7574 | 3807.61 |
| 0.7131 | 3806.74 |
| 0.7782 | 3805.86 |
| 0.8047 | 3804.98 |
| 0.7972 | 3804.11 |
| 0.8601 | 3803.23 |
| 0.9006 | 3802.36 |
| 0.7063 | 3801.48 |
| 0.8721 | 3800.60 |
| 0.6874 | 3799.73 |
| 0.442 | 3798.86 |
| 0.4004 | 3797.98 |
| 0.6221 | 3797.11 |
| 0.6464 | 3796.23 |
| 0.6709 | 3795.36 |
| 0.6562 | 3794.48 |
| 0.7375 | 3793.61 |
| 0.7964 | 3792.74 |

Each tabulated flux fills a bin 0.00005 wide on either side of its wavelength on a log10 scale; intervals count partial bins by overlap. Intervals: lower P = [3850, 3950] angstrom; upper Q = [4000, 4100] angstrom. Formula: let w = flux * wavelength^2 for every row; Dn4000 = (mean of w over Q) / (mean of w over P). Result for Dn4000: 1.44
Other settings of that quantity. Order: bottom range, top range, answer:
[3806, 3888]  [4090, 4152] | 1.47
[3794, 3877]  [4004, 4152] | 1.44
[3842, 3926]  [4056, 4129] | 1.31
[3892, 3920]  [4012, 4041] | 1.31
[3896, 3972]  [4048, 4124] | 1.61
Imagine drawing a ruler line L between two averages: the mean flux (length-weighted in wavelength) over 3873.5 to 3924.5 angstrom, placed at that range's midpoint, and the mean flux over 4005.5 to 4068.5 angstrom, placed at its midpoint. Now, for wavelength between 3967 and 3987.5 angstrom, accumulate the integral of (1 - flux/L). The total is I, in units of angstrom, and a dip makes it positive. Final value 5.5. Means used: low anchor 0.715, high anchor 0.894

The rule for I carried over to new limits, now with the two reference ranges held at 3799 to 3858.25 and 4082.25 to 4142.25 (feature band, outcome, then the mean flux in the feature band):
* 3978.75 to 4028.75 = -4.6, 0.883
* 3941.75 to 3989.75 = 8.4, 0.645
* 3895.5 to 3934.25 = 5.3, 0.641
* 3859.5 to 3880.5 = -1.9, 0.778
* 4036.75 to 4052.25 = -1.3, 0.91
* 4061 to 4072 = 0.1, 0.849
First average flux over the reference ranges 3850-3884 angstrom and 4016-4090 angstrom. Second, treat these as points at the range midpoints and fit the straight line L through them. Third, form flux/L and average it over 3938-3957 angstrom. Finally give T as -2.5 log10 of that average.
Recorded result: 0.23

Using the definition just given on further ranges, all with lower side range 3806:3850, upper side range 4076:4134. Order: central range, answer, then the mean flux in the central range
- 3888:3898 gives 0.024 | 0.679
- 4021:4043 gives -0.122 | 0.913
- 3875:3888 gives -0.022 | 0.697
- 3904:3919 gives -0.069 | 0.756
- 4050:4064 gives -0.043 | 0.872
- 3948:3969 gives 0.212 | 0.617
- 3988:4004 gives -0.125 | 0.88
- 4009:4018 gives -0.154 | 0.921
